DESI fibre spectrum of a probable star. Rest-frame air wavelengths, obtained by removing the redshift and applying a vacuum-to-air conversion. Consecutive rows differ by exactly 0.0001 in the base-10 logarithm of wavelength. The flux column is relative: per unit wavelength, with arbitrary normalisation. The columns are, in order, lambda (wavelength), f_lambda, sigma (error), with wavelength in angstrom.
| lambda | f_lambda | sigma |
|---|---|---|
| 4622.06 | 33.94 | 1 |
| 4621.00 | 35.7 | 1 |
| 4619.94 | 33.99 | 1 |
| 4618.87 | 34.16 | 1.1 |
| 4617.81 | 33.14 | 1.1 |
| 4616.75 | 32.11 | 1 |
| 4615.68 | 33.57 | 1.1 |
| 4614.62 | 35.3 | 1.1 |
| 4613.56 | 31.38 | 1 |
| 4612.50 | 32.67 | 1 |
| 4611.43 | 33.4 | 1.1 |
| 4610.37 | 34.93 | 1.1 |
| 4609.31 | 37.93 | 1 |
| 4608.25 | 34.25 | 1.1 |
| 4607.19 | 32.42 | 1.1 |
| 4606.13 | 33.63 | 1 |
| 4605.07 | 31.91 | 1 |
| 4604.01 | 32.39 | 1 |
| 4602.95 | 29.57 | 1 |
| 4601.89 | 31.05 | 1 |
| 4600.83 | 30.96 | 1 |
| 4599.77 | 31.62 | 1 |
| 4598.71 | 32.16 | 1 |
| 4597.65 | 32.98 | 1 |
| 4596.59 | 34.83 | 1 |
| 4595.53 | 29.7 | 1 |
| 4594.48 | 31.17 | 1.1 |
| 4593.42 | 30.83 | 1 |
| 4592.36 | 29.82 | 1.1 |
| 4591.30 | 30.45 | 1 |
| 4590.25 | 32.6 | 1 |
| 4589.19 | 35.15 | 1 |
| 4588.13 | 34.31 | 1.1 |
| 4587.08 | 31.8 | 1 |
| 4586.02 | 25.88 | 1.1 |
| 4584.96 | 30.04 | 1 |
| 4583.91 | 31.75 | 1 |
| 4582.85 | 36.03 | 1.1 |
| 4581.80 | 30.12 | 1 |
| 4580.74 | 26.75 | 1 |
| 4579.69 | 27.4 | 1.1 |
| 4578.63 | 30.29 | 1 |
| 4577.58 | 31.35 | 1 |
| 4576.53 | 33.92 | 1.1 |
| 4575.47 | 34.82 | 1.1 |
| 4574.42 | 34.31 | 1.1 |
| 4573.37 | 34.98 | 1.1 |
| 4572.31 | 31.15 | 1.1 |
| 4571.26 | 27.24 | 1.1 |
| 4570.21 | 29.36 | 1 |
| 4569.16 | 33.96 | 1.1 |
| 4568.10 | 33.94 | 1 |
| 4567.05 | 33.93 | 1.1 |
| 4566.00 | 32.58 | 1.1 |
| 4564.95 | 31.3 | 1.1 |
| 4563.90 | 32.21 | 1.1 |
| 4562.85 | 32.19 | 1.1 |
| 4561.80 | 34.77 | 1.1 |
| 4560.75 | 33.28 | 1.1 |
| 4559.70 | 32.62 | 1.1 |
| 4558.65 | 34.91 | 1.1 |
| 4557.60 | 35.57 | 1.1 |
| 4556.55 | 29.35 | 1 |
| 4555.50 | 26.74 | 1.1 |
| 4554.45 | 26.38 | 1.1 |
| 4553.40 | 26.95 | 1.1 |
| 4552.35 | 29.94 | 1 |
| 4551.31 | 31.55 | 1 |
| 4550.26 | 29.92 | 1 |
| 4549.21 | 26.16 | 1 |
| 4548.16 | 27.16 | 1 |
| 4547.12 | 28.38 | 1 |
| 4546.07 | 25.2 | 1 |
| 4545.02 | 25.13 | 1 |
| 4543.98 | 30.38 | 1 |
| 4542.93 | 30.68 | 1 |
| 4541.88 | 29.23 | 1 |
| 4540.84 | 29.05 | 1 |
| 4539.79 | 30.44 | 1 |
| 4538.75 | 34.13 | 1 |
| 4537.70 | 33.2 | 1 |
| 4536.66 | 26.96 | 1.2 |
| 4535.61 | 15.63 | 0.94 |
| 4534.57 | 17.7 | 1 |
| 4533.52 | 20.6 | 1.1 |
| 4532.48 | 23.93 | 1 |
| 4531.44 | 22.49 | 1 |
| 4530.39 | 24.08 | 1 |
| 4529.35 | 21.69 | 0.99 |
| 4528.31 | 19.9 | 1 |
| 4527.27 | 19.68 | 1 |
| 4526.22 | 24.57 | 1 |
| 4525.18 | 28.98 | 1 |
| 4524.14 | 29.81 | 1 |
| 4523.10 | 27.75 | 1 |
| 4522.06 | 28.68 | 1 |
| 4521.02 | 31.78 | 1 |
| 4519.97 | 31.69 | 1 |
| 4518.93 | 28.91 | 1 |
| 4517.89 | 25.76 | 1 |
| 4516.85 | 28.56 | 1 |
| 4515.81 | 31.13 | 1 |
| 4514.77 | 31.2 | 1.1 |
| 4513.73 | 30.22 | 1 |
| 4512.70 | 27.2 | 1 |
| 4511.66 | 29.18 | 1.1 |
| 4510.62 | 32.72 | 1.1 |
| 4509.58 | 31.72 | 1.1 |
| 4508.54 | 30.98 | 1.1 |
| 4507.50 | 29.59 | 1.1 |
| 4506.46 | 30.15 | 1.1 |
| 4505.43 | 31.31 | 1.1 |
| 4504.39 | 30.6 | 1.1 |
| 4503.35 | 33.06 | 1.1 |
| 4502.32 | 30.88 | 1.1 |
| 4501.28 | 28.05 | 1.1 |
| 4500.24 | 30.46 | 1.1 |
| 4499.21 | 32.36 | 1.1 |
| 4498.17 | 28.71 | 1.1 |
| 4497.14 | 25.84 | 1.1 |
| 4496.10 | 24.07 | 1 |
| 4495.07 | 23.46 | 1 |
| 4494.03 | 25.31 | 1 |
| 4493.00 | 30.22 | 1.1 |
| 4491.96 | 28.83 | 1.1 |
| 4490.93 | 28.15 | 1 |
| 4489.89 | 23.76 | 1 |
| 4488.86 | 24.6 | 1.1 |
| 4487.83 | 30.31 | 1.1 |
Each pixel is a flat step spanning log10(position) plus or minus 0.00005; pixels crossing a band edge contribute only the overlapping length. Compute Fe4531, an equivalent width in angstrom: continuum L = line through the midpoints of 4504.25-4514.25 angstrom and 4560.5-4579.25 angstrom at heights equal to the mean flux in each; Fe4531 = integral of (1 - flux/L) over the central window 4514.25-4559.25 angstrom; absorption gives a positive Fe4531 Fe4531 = 5.5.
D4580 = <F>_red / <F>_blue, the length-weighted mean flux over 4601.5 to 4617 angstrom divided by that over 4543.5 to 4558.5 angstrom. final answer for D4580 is 1.16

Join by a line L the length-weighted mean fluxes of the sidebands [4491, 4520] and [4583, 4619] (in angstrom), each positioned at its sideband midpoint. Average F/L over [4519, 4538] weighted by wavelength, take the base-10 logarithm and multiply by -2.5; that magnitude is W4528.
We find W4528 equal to 0.20 mag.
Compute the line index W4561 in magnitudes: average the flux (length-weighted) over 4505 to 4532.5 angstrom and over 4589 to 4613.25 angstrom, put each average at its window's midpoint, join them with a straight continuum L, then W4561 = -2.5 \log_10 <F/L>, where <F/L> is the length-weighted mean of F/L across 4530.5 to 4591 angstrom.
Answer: 0.01 mag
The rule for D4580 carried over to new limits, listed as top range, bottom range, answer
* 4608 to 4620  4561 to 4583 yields 1.06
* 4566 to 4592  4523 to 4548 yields 1.23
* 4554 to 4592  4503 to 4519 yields 1.05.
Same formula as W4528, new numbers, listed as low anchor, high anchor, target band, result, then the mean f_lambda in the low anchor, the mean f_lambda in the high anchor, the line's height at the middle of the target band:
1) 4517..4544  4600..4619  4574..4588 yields -0.020 mag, 26.4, 33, 30.6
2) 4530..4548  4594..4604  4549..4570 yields -0.120 mag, 26.3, 31.6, 28.1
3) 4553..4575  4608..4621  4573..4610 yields 0.034 mag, 31.8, 34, 33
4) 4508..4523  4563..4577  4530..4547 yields 0.183 mag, 29.9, 32.6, 31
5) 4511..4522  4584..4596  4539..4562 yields 0.021 mag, 29.6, 31.1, 30.3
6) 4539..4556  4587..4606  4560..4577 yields -0.098 mag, 28.4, 31.9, 29.9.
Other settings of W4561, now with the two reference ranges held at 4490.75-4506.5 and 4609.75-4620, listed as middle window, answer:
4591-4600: 0.040 mag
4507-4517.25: -0.033 mag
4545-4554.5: 0.111 mag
